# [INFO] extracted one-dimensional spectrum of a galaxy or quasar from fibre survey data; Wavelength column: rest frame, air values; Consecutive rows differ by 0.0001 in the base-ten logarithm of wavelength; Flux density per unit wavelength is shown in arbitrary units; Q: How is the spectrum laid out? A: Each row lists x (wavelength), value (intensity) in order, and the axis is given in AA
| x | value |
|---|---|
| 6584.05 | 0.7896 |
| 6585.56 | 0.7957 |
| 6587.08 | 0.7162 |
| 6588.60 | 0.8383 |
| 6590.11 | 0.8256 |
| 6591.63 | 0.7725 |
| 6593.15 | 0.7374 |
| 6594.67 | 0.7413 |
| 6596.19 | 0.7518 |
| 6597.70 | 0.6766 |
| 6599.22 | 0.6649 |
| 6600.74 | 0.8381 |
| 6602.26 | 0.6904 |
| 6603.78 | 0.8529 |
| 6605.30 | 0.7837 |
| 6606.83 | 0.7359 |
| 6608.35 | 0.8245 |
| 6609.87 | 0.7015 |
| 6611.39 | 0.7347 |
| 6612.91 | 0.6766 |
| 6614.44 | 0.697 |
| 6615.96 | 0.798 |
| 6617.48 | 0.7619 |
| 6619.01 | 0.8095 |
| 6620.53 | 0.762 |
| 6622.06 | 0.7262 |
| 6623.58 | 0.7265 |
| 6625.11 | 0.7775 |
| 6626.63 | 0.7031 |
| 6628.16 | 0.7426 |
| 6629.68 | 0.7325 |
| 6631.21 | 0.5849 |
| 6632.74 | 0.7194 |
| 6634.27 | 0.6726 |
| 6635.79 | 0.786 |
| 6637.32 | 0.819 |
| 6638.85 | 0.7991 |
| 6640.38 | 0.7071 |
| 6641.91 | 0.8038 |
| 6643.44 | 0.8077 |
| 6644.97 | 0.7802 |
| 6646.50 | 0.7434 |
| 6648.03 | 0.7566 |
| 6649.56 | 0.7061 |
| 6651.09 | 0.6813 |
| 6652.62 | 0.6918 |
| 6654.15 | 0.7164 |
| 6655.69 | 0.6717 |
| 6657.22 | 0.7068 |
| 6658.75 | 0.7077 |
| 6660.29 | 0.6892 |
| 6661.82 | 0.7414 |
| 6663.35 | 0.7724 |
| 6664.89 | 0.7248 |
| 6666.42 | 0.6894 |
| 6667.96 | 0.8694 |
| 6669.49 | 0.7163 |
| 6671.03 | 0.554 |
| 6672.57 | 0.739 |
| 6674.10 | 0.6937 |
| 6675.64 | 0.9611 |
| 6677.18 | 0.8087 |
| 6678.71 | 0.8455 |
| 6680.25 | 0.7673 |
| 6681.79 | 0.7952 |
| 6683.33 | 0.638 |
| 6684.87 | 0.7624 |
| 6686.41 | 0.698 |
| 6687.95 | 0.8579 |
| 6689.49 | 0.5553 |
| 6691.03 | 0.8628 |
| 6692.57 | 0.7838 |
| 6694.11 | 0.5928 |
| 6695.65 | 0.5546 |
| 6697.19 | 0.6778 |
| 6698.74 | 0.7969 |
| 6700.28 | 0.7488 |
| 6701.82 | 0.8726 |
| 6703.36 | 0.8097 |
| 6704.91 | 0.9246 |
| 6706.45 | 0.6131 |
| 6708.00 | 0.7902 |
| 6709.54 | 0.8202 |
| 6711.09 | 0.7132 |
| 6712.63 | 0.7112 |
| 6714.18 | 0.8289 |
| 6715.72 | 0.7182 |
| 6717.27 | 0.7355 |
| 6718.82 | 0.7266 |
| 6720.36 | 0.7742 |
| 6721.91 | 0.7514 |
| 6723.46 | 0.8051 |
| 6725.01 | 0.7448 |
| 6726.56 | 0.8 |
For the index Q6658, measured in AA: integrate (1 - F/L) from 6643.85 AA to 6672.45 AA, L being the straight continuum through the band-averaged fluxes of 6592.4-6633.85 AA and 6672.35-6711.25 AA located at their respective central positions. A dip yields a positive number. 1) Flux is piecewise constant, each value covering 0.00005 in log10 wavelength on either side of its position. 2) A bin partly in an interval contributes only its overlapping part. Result 1.2 AA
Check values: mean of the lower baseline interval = 0.738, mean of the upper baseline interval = 0.758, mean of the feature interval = 0.719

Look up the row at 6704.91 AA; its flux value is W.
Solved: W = 0.9246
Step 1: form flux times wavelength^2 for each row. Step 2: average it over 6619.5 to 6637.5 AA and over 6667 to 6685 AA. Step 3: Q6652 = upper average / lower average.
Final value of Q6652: 1.06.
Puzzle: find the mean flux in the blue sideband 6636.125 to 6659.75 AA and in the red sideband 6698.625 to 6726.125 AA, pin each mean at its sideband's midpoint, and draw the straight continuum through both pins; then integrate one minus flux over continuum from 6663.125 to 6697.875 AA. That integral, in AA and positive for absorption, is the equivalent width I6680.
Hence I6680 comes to 0.94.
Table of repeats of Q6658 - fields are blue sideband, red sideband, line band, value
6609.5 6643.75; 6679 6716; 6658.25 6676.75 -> 0.1 AA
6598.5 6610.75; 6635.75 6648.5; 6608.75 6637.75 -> 1.4 AA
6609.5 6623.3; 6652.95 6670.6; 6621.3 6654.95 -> -0.1 AA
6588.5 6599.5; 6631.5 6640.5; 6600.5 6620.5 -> -0.3 AA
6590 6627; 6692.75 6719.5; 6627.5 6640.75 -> 0.3 AA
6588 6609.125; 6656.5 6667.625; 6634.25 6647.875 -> -0.6 AA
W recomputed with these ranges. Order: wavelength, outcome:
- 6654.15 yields 0.7164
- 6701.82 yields 0.8726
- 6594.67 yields 0.7413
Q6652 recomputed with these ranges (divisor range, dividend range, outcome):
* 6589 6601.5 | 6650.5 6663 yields 0.95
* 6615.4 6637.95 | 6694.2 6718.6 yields 1.04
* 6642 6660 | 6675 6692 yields 1.08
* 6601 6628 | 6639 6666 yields 0.98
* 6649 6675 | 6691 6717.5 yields 1.07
